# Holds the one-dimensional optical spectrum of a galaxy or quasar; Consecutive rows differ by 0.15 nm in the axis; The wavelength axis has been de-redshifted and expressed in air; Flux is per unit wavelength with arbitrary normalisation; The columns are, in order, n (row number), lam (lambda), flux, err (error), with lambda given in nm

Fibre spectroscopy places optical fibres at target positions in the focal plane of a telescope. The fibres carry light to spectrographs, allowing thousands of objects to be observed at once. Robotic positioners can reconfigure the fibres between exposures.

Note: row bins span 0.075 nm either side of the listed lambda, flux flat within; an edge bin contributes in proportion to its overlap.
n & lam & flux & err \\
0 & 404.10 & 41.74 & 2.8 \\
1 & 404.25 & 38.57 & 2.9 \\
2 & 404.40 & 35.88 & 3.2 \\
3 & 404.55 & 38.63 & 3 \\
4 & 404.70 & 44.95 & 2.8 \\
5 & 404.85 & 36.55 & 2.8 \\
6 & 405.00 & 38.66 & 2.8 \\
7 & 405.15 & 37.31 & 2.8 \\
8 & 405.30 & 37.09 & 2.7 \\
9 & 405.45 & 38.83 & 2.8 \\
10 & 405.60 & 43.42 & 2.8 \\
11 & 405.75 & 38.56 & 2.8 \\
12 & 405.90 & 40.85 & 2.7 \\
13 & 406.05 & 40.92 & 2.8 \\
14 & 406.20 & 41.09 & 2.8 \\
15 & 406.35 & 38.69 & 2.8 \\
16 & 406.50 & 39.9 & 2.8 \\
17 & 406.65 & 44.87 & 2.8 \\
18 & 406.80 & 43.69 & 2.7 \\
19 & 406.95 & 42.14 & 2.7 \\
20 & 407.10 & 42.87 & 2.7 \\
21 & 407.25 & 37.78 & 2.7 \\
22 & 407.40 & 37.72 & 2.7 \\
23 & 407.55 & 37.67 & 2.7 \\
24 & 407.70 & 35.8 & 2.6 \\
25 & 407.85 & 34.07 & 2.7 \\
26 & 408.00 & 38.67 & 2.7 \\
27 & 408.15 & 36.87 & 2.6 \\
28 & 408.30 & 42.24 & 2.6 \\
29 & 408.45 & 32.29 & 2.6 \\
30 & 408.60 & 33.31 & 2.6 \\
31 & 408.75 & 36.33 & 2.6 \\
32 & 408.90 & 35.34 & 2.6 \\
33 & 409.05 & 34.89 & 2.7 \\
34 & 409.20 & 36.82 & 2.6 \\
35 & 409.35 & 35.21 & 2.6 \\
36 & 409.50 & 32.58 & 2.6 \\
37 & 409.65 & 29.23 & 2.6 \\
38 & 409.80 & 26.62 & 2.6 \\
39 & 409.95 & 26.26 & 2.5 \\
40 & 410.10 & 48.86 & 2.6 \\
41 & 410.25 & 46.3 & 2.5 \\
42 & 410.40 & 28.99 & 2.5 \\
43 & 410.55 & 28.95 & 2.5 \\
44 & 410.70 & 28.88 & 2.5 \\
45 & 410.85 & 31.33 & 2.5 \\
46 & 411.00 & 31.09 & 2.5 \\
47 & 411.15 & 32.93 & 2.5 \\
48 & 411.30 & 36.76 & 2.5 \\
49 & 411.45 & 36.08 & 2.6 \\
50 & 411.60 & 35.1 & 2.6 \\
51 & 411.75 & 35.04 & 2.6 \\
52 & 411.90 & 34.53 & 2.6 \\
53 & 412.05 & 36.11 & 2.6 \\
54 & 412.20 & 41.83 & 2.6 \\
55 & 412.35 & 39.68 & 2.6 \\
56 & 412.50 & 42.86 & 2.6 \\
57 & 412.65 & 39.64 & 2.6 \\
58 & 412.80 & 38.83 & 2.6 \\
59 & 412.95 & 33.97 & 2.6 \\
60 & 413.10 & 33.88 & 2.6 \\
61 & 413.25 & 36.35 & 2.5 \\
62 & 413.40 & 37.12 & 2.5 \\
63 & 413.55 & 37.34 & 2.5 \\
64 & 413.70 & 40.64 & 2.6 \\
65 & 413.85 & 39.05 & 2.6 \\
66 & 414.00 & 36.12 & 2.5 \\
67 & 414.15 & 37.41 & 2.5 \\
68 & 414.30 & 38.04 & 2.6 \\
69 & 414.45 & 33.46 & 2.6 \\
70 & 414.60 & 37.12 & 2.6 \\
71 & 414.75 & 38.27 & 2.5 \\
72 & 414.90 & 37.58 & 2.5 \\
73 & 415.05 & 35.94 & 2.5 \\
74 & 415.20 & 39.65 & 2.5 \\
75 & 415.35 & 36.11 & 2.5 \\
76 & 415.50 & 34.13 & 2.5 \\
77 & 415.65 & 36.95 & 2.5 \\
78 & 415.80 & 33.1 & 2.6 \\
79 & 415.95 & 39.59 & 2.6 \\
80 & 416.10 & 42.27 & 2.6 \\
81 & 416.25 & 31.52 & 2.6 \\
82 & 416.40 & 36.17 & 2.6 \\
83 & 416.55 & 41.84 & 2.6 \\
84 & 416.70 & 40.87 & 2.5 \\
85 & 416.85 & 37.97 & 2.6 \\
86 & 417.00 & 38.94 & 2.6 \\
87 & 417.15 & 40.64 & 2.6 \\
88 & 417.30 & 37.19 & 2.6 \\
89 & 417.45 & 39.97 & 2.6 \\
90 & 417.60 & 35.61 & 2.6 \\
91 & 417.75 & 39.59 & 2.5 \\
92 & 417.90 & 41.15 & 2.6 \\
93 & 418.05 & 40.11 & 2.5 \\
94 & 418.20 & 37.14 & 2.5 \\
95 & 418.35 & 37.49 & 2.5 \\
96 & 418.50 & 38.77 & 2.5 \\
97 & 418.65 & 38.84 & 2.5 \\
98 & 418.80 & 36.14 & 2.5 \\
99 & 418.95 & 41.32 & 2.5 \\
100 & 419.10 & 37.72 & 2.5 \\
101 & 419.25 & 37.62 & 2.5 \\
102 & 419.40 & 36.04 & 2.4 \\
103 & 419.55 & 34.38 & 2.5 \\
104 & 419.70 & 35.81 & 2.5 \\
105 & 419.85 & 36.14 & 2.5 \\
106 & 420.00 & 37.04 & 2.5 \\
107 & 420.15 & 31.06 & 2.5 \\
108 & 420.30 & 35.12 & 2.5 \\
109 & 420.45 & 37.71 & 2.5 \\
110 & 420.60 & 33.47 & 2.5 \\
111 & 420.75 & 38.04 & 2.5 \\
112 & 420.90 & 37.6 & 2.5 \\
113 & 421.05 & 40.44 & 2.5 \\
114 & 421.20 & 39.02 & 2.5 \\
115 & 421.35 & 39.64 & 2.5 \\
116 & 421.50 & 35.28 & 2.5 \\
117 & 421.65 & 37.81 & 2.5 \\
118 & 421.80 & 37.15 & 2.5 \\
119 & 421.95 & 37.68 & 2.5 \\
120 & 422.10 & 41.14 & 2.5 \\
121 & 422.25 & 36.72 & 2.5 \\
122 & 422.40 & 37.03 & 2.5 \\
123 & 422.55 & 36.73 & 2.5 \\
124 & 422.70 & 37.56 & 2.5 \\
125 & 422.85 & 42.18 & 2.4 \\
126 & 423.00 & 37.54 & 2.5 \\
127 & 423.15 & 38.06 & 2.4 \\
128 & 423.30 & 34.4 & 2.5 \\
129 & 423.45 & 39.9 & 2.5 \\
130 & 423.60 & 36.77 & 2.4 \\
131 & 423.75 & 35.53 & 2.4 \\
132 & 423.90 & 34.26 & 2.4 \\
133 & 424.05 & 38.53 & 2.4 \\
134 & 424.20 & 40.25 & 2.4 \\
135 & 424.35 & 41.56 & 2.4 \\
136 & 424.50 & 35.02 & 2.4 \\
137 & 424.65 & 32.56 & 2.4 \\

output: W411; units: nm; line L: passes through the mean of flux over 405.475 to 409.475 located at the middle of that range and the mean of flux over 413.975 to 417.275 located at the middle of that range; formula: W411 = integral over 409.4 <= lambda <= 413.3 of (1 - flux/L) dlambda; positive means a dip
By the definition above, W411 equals 0.30 nm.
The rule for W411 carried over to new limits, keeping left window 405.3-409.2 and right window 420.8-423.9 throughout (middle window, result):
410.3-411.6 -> 0.207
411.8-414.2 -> 0.034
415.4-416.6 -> 0.043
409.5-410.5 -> 0.115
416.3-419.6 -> -0.029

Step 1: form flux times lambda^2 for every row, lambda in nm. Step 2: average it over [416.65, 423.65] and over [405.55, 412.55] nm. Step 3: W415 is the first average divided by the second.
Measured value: 1.08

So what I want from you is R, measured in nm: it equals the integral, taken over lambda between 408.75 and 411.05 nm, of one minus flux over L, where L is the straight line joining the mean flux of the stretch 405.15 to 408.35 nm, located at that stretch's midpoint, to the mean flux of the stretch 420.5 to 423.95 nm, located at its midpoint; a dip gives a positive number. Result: 0.33 nm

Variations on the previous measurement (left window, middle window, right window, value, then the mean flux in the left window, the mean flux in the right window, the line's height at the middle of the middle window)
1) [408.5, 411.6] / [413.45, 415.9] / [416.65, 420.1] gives -0.05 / 33.9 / 38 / 36.2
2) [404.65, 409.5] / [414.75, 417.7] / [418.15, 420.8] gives -0.05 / 38.5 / 36.6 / 37.1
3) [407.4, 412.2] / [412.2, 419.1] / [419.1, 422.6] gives -0.39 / 34.8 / 36.9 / 35.9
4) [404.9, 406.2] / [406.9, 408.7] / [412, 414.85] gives 0.07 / 39.5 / 37.8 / 39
